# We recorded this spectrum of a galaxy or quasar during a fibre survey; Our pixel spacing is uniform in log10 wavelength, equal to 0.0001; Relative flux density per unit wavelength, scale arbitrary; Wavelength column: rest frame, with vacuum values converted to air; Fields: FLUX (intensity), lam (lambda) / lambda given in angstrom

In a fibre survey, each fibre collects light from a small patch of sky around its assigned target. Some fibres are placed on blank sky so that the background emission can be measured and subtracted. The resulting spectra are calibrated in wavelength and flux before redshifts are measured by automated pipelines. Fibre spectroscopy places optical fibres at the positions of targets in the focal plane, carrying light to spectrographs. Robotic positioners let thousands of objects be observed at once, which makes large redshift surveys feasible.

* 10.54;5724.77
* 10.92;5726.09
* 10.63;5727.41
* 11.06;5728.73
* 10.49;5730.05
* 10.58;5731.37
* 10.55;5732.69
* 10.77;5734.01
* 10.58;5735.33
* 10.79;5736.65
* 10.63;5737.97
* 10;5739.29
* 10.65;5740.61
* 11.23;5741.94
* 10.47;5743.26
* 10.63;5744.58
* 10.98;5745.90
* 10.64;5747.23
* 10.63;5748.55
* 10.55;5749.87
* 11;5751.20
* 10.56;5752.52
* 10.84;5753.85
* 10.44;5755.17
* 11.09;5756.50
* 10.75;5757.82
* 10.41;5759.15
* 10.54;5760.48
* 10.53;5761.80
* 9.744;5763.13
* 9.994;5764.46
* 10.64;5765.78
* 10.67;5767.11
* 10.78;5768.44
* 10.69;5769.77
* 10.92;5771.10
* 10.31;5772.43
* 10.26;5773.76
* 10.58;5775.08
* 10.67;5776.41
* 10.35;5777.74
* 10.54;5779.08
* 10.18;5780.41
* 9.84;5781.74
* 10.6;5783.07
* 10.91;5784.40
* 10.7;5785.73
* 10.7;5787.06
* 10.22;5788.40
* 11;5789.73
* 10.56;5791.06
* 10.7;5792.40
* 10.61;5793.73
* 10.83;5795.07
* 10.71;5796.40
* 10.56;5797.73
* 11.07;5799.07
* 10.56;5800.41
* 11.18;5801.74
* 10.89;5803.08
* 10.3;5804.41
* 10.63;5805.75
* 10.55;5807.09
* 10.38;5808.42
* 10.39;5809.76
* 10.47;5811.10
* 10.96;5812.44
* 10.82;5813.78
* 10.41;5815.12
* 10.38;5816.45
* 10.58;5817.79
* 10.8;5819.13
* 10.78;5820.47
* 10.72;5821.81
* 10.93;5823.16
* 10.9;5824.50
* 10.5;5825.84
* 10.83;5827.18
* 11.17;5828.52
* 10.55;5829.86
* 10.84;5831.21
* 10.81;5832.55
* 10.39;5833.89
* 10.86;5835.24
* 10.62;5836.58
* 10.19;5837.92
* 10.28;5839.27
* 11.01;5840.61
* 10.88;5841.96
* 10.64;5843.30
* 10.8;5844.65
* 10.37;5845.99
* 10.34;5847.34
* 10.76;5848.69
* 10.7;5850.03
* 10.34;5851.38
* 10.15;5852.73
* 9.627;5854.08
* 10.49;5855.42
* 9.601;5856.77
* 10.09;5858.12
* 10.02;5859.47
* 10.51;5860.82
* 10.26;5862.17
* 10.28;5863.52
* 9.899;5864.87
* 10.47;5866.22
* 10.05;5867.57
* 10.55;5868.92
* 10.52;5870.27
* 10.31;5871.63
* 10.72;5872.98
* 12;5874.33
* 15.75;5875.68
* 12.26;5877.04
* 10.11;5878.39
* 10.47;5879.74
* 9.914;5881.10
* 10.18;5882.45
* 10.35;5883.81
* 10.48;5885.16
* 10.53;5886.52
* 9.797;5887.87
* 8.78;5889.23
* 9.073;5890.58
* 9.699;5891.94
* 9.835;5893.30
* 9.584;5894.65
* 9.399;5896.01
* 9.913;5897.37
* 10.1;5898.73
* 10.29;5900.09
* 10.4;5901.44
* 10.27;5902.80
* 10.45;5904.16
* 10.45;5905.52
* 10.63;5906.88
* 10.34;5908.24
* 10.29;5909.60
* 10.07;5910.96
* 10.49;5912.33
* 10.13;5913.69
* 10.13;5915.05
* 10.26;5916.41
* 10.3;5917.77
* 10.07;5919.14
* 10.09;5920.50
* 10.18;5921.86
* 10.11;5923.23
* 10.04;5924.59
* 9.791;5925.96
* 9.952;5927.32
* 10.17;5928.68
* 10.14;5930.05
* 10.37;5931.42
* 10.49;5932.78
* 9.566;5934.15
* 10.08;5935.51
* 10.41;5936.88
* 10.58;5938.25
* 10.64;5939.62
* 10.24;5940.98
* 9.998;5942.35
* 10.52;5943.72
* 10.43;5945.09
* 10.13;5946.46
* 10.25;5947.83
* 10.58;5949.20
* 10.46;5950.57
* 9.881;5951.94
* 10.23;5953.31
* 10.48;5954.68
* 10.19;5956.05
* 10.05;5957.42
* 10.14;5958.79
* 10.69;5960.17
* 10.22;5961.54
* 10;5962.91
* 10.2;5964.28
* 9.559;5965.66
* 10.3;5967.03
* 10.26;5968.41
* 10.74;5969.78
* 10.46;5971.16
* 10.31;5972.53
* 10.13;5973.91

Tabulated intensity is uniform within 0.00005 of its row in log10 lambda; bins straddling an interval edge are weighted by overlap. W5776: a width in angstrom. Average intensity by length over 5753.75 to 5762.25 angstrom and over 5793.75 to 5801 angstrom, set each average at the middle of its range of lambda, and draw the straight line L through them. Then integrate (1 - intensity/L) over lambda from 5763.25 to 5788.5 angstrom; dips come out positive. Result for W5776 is 0.5 angstrom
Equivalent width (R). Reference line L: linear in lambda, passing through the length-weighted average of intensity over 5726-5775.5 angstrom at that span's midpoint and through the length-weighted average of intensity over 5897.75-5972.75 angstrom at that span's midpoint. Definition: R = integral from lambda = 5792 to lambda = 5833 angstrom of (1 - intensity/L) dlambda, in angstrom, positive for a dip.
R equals -0.8 angstrom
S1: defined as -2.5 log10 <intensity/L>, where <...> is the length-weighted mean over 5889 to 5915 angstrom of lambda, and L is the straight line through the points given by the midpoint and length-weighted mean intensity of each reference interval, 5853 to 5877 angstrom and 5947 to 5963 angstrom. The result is 0.05 mag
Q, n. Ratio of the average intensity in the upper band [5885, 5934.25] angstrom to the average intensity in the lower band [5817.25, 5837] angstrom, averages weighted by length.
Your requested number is 0.94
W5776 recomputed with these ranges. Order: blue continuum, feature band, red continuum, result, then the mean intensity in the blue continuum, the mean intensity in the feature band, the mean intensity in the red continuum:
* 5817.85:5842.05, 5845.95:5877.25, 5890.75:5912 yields -0.7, 10.7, 10.7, 10.1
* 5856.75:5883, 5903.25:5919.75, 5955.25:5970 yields 0.3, 10.7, 10.3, 10.2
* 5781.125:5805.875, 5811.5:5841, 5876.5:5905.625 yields -0.6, 10.7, 10.7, 10.1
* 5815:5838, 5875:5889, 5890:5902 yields -1.3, 10.7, 10.9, 9.81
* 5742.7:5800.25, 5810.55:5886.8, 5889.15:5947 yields -2.1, 10.6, 10.6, 10.1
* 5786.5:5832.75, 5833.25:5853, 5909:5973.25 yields 0.0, 10.7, 10.6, 10.2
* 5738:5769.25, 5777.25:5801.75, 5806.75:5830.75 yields 0.1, 10.6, 10.6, 10.7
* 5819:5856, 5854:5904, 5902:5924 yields 0.4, 10.6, 10.4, 10.3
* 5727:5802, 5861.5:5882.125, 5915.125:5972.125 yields -1.0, 10.6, 10.9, 10.2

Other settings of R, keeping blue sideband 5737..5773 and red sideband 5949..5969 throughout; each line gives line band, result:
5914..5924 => 0.1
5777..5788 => 0.1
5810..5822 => -0.2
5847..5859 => 0.2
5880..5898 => 0.9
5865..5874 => -0.1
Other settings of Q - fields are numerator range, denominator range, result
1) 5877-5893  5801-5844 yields 0.94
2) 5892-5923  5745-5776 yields 0.96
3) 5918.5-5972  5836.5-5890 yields 0.97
